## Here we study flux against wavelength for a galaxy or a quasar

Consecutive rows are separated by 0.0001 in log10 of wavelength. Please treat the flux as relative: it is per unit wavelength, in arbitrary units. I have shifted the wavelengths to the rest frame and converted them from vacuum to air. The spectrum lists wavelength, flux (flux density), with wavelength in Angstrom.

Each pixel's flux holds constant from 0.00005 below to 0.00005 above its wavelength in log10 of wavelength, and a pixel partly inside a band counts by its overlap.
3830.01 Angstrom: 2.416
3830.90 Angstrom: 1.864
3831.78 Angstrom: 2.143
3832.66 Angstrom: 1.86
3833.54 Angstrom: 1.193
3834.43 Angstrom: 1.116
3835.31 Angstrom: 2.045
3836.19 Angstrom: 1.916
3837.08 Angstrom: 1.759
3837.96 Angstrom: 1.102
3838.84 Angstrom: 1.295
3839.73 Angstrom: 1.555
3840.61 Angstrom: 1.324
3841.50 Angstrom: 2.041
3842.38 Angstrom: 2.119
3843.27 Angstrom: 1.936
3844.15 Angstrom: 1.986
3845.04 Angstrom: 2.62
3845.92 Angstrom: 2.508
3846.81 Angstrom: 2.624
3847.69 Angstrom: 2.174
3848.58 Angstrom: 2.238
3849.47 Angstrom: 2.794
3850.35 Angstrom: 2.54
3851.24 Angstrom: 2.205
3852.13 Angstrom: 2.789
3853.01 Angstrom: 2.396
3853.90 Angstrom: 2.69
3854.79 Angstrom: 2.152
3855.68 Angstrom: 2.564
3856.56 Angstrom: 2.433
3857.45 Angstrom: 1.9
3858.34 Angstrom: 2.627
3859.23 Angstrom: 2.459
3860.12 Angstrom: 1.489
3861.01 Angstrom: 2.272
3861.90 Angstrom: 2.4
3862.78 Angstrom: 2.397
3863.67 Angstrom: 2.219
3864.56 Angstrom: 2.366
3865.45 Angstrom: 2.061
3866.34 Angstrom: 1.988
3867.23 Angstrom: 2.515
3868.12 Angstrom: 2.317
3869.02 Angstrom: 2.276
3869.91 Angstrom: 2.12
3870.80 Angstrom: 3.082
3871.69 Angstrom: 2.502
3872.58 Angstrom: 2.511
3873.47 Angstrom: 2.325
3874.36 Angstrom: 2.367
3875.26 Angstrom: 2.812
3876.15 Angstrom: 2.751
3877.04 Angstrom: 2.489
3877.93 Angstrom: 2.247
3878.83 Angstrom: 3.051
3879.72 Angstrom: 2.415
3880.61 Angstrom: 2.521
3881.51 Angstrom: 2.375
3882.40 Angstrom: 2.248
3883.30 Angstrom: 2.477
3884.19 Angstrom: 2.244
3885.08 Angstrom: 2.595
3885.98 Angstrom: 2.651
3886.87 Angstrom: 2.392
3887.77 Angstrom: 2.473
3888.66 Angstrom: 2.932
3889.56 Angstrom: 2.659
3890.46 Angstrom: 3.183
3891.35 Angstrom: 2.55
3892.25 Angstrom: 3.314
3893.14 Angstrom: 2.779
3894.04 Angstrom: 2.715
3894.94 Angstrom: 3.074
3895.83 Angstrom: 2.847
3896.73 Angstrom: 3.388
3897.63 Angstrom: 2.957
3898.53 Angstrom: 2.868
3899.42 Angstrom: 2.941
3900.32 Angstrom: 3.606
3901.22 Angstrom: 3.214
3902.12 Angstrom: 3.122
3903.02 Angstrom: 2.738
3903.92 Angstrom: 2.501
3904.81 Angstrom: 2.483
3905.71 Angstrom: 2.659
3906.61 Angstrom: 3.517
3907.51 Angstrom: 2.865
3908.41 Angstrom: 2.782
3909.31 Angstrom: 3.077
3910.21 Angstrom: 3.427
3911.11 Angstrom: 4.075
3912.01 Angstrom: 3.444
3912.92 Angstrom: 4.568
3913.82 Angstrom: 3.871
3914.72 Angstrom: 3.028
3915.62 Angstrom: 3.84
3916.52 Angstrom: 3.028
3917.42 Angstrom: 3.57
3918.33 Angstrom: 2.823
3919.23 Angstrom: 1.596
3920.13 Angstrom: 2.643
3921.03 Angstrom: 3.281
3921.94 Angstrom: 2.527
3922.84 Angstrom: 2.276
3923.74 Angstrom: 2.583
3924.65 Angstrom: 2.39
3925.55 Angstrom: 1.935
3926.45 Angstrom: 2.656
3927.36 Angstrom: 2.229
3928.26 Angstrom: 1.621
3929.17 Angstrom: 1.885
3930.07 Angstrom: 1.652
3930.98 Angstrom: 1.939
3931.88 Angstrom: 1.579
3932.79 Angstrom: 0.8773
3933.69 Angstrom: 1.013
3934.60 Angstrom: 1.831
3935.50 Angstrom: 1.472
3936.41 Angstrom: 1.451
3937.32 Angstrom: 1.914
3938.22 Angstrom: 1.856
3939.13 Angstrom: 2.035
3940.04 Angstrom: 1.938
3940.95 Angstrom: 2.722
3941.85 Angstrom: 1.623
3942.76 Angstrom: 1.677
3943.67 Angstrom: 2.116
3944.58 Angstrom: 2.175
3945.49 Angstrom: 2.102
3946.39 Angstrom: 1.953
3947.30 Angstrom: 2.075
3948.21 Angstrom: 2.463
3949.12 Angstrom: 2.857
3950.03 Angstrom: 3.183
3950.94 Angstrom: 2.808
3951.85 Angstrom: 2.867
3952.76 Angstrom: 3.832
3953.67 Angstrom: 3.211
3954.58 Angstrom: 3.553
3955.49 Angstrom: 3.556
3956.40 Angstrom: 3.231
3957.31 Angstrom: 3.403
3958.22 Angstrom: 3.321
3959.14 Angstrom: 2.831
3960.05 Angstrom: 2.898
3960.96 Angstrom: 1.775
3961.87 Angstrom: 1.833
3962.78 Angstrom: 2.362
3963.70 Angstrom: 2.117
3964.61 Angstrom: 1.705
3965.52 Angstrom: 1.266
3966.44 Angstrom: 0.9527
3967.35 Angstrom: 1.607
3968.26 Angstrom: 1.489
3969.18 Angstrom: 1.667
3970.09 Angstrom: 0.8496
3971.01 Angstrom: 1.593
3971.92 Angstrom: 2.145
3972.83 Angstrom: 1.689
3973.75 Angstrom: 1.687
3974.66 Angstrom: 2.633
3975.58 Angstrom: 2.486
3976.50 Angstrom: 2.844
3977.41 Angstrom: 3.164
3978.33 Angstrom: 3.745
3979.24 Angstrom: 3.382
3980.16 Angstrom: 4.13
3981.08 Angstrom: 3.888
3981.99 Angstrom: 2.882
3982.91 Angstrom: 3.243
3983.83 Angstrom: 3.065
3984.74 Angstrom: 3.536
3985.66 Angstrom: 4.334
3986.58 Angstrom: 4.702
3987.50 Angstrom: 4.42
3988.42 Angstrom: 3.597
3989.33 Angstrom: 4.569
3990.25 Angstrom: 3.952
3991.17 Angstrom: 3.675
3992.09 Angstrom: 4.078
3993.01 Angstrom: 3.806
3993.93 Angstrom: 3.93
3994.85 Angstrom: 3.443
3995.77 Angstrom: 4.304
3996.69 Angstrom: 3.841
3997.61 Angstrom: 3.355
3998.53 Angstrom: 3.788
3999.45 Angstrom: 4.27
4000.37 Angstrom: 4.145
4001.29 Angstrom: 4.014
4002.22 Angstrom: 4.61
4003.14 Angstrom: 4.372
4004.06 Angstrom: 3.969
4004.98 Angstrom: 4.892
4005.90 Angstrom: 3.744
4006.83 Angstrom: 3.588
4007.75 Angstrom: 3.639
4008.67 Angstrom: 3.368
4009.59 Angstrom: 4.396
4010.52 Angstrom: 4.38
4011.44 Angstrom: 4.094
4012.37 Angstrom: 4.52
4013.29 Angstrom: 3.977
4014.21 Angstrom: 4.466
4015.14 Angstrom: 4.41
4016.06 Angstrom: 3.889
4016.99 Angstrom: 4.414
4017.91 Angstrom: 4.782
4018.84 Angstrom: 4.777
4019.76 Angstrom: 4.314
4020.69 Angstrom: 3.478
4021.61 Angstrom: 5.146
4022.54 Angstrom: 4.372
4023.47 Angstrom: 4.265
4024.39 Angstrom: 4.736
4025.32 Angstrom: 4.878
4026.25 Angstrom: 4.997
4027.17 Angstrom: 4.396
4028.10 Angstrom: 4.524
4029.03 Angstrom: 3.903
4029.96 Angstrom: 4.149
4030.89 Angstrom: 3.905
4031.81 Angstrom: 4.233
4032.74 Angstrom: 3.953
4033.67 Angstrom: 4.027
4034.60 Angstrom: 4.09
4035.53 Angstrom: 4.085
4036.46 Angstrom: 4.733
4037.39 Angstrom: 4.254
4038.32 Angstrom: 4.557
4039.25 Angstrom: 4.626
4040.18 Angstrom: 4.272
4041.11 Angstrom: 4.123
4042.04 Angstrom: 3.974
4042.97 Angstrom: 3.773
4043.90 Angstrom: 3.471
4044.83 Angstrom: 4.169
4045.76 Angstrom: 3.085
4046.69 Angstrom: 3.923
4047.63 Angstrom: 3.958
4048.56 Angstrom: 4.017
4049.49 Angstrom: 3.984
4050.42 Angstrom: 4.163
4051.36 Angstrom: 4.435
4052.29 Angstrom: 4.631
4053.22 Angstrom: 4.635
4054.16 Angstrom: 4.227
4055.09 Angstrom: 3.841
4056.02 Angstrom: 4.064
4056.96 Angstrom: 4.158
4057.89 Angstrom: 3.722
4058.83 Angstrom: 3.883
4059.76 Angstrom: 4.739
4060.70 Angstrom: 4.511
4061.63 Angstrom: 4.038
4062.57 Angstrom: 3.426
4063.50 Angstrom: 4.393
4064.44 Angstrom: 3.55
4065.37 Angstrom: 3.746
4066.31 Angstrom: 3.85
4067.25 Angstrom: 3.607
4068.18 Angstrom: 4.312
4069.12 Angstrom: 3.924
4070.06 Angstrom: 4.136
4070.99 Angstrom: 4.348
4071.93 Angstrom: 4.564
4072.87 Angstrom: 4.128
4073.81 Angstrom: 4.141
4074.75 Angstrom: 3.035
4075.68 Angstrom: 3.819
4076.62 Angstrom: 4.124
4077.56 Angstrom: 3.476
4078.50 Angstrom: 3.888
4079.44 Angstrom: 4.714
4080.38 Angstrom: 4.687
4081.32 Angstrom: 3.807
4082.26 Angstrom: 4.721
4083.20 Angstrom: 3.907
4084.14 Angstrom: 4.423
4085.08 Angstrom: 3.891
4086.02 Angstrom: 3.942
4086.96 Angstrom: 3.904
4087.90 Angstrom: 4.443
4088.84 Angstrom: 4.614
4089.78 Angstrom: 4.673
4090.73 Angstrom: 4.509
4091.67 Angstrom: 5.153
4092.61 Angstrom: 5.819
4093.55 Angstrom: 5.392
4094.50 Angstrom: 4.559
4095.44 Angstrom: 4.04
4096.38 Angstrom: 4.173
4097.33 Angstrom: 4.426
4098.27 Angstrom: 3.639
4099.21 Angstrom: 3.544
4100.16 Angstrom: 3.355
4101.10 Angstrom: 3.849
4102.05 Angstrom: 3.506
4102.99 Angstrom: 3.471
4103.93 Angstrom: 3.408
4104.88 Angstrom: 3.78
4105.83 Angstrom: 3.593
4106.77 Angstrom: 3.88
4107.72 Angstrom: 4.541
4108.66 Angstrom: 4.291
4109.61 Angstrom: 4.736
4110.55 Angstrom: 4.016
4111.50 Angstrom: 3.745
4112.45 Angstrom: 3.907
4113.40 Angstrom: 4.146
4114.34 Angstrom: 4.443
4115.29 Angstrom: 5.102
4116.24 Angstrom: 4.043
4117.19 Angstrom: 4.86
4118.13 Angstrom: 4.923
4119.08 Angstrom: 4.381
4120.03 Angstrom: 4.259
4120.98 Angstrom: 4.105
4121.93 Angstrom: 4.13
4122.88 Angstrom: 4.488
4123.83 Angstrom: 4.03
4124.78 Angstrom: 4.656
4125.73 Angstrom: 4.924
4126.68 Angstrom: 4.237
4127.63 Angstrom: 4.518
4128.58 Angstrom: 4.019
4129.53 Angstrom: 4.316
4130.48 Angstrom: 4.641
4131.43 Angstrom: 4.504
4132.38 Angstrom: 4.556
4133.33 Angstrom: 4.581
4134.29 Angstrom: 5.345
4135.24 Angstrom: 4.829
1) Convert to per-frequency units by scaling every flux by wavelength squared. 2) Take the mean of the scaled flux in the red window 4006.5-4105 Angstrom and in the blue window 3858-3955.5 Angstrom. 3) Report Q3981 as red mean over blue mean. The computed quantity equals 1.75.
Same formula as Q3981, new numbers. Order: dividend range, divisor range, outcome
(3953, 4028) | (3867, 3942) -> 1.41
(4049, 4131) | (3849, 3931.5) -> 1.75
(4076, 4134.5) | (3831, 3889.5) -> 2.14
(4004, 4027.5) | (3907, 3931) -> 1.61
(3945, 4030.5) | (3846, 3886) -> 1.52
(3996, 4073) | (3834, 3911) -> 1.81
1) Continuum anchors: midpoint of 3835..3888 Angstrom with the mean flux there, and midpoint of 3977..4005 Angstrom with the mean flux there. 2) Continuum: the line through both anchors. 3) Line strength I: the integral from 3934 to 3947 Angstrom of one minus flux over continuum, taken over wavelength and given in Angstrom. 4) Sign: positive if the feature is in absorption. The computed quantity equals 5.41 Angstrom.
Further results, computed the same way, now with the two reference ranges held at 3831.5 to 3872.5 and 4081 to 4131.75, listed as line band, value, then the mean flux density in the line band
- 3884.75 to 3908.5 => -3.3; 2.88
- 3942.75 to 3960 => 0.9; 2.83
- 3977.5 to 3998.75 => -3.3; 3.8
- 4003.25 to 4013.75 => -1.8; 4.06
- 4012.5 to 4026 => -3.4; 4.43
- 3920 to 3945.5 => 7.5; 1.99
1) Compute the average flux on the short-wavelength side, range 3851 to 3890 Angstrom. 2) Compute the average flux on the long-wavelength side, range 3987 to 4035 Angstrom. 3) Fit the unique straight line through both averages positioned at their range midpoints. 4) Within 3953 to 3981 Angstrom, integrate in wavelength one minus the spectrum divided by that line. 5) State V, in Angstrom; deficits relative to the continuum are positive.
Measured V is 8.9 Angstrom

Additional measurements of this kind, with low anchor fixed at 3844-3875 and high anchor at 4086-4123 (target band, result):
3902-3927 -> -1.6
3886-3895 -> -0.6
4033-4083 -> -2.5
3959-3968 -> 3.6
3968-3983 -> 3.3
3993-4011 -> -2.8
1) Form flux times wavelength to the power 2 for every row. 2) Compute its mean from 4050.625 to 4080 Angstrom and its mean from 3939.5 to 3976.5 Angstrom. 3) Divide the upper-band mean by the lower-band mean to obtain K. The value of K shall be 1.9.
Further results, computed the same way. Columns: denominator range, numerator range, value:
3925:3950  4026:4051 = 2.23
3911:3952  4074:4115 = 1.90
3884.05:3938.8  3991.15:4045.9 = 1.66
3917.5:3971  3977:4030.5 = 1.90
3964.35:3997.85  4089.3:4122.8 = 1.49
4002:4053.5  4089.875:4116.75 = 1.03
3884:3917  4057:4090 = 1.46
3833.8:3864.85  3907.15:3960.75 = 1.26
